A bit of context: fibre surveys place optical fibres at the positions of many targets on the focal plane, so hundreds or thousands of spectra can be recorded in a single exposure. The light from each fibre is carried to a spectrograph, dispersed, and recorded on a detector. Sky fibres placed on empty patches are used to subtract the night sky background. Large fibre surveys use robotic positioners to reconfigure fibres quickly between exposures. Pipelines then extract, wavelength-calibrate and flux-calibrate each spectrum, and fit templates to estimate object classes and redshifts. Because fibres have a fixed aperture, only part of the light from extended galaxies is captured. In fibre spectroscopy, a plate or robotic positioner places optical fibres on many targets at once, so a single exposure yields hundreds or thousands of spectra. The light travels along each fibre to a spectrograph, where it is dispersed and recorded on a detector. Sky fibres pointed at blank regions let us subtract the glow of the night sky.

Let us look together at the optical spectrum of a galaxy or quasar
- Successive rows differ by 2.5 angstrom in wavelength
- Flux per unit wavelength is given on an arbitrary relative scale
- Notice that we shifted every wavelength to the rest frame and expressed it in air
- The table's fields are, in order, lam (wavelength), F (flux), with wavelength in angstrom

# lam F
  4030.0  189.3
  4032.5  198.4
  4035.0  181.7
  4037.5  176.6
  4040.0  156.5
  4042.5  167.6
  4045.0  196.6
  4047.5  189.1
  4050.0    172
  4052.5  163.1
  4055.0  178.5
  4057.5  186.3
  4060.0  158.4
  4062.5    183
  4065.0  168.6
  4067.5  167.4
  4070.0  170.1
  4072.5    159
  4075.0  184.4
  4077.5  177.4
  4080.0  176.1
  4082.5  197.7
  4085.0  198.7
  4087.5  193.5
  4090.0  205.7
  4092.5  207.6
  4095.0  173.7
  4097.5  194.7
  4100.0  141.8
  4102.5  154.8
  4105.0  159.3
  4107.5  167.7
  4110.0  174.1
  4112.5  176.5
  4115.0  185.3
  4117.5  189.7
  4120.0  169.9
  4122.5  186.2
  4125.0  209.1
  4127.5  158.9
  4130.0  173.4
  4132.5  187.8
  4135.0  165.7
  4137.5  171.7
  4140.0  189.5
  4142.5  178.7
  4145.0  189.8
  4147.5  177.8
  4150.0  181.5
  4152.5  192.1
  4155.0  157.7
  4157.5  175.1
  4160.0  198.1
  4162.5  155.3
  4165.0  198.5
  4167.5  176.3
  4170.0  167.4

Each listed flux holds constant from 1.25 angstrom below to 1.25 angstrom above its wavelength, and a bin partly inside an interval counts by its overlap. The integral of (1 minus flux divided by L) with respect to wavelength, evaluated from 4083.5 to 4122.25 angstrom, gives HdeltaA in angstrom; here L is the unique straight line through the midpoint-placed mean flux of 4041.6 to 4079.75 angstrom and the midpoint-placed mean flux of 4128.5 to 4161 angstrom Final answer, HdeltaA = -0.6 angstrom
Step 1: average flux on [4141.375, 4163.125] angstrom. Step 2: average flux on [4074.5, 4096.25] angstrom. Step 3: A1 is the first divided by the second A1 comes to 0.9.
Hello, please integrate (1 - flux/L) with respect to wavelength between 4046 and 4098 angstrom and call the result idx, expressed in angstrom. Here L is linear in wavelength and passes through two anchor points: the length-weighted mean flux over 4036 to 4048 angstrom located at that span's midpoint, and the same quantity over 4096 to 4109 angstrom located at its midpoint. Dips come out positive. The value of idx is -3.3 angstrom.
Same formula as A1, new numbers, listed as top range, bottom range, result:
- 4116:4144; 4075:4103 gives 0.98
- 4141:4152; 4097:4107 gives 1.14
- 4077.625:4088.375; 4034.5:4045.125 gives 1.10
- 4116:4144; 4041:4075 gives 1.04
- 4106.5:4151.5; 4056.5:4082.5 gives 1.03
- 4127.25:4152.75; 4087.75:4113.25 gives 1.02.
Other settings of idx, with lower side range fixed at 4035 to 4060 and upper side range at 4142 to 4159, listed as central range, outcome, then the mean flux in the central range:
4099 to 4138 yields 1.0 angstrom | 173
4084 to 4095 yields -1.3 angstrom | 198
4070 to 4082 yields 0.1 angstrom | 175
